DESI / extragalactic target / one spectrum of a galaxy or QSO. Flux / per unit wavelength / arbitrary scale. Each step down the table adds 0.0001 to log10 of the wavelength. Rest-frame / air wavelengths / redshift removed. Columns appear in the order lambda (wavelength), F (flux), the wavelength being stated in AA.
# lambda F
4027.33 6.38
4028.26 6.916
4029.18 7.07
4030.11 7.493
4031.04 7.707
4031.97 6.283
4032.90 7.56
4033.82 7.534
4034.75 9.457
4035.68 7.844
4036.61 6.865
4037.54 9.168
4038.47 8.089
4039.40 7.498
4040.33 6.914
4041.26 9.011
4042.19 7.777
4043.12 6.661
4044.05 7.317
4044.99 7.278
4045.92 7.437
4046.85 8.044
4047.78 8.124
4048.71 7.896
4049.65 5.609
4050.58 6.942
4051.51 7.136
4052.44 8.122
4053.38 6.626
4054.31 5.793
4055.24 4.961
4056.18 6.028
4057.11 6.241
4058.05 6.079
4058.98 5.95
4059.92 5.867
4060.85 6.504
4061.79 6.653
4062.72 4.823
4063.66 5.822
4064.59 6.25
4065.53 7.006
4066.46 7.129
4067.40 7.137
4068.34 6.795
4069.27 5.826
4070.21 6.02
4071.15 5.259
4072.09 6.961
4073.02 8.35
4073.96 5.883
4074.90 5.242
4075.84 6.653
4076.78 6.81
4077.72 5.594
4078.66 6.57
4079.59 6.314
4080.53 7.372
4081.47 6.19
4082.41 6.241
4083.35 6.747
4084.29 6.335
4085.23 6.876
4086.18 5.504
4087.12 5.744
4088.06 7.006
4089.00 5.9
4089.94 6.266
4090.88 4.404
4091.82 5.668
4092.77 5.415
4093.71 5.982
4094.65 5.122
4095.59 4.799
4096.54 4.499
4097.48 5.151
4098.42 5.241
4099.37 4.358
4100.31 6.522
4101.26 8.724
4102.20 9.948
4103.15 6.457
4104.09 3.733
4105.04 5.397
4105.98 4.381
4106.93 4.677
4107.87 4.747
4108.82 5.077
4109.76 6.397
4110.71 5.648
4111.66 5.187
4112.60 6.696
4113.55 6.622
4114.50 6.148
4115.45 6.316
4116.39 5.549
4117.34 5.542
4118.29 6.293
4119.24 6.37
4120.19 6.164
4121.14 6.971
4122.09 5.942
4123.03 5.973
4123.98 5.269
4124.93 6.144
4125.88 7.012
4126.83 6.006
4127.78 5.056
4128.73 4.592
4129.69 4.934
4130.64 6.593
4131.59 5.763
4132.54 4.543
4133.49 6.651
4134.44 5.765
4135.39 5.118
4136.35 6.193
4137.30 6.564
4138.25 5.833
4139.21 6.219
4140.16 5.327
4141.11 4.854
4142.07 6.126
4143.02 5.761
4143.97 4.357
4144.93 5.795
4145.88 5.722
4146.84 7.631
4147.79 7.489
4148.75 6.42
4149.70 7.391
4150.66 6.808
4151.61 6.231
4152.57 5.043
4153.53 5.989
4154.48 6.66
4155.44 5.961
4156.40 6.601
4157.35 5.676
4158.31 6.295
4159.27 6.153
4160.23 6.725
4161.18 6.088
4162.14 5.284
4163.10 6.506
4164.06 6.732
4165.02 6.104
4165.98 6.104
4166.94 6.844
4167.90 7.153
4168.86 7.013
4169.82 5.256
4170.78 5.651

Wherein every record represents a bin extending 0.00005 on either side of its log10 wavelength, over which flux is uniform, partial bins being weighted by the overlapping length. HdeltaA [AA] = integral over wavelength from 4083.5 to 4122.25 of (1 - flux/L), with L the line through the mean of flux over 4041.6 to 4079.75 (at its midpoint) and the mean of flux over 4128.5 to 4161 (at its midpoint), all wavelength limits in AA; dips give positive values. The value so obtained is 2.69 AA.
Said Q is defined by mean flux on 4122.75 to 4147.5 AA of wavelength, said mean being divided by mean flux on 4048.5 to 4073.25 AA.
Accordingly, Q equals 0.9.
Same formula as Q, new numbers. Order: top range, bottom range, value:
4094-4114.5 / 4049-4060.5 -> 0.90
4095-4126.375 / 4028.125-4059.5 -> 0.81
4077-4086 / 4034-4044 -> 0.82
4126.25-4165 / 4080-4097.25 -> 1.02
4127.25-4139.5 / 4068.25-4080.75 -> 0.89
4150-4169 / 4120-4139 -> 1.08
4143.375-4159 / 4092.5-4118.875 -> 1.09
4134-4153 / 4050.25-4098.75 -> 0.98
